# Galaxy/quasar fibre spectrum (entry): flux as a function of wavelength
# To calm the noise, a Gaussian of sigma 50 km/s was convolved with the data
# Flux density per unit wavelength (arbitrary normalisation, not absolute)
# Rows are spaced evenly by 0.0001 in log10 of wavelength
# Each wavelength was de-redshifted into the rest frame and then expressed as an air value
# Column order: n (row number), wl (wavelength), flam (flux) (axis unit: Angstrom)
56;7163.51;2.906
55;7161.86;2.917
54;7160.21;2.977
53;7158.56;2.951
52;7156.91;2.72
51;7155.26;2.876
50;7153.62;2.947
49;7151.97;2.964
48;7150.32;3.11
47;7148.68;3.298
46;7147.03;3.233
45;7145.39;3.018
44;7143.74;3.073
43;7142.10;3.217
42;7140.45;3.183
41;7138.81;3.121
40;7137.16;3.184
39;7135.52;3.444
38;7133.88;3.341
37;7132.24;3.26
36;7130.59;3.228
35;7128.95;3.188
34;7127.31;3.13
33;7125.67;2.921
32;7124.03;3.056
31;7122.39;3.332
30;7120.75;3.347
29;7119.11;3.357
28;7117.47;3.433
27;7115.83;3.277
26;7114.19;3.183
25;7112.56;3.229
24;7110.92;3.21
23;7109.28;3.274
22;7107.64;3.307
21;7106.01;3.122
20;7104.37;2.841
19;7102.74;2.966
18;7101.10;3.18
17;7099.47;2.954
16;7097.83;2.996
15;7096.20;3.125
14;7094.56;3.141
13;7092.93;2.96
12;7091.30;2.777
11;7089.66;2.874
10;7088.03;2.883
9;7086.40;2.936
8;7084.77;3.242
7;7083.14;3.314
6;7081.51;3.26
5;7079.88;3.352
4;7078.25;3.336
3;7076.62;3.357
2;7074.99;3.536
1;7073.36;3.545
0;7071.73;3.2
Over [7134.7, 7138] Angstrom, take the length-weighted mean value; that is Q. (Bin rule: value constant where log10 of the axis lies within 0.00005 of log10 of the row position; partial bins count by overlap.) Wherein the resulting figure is 3.31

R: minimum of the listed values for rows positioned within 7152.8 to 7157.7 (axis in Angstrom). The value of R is 2.72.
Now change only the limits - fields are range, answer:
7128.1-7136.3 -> 3.188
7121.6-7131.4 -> 2.921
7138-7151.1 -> 3.018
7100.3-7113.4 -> 2.841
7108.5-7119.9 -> 3.183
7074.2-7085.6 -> 3.242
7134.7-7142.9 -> 3.121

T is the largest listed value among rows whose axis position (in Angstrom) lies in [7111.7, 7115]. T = 3.229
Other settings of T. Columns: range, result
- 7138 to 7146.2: 3.217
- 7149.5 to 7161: 3.11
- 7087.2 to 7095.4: 3.141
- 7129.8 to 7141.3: 3.444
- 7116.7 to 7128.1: 3.433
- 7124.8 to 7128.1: 3.13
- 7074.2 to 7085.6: 3.536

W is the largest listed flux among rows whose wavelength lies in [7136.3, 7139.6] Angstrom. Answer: 3.184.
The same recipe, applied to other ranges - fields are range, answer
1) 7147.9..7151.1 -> 3.298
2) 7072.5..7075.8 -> 3.545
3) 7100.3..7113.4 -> 3.307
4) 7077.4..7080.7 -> 3.352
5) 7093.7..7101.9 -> 3.18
